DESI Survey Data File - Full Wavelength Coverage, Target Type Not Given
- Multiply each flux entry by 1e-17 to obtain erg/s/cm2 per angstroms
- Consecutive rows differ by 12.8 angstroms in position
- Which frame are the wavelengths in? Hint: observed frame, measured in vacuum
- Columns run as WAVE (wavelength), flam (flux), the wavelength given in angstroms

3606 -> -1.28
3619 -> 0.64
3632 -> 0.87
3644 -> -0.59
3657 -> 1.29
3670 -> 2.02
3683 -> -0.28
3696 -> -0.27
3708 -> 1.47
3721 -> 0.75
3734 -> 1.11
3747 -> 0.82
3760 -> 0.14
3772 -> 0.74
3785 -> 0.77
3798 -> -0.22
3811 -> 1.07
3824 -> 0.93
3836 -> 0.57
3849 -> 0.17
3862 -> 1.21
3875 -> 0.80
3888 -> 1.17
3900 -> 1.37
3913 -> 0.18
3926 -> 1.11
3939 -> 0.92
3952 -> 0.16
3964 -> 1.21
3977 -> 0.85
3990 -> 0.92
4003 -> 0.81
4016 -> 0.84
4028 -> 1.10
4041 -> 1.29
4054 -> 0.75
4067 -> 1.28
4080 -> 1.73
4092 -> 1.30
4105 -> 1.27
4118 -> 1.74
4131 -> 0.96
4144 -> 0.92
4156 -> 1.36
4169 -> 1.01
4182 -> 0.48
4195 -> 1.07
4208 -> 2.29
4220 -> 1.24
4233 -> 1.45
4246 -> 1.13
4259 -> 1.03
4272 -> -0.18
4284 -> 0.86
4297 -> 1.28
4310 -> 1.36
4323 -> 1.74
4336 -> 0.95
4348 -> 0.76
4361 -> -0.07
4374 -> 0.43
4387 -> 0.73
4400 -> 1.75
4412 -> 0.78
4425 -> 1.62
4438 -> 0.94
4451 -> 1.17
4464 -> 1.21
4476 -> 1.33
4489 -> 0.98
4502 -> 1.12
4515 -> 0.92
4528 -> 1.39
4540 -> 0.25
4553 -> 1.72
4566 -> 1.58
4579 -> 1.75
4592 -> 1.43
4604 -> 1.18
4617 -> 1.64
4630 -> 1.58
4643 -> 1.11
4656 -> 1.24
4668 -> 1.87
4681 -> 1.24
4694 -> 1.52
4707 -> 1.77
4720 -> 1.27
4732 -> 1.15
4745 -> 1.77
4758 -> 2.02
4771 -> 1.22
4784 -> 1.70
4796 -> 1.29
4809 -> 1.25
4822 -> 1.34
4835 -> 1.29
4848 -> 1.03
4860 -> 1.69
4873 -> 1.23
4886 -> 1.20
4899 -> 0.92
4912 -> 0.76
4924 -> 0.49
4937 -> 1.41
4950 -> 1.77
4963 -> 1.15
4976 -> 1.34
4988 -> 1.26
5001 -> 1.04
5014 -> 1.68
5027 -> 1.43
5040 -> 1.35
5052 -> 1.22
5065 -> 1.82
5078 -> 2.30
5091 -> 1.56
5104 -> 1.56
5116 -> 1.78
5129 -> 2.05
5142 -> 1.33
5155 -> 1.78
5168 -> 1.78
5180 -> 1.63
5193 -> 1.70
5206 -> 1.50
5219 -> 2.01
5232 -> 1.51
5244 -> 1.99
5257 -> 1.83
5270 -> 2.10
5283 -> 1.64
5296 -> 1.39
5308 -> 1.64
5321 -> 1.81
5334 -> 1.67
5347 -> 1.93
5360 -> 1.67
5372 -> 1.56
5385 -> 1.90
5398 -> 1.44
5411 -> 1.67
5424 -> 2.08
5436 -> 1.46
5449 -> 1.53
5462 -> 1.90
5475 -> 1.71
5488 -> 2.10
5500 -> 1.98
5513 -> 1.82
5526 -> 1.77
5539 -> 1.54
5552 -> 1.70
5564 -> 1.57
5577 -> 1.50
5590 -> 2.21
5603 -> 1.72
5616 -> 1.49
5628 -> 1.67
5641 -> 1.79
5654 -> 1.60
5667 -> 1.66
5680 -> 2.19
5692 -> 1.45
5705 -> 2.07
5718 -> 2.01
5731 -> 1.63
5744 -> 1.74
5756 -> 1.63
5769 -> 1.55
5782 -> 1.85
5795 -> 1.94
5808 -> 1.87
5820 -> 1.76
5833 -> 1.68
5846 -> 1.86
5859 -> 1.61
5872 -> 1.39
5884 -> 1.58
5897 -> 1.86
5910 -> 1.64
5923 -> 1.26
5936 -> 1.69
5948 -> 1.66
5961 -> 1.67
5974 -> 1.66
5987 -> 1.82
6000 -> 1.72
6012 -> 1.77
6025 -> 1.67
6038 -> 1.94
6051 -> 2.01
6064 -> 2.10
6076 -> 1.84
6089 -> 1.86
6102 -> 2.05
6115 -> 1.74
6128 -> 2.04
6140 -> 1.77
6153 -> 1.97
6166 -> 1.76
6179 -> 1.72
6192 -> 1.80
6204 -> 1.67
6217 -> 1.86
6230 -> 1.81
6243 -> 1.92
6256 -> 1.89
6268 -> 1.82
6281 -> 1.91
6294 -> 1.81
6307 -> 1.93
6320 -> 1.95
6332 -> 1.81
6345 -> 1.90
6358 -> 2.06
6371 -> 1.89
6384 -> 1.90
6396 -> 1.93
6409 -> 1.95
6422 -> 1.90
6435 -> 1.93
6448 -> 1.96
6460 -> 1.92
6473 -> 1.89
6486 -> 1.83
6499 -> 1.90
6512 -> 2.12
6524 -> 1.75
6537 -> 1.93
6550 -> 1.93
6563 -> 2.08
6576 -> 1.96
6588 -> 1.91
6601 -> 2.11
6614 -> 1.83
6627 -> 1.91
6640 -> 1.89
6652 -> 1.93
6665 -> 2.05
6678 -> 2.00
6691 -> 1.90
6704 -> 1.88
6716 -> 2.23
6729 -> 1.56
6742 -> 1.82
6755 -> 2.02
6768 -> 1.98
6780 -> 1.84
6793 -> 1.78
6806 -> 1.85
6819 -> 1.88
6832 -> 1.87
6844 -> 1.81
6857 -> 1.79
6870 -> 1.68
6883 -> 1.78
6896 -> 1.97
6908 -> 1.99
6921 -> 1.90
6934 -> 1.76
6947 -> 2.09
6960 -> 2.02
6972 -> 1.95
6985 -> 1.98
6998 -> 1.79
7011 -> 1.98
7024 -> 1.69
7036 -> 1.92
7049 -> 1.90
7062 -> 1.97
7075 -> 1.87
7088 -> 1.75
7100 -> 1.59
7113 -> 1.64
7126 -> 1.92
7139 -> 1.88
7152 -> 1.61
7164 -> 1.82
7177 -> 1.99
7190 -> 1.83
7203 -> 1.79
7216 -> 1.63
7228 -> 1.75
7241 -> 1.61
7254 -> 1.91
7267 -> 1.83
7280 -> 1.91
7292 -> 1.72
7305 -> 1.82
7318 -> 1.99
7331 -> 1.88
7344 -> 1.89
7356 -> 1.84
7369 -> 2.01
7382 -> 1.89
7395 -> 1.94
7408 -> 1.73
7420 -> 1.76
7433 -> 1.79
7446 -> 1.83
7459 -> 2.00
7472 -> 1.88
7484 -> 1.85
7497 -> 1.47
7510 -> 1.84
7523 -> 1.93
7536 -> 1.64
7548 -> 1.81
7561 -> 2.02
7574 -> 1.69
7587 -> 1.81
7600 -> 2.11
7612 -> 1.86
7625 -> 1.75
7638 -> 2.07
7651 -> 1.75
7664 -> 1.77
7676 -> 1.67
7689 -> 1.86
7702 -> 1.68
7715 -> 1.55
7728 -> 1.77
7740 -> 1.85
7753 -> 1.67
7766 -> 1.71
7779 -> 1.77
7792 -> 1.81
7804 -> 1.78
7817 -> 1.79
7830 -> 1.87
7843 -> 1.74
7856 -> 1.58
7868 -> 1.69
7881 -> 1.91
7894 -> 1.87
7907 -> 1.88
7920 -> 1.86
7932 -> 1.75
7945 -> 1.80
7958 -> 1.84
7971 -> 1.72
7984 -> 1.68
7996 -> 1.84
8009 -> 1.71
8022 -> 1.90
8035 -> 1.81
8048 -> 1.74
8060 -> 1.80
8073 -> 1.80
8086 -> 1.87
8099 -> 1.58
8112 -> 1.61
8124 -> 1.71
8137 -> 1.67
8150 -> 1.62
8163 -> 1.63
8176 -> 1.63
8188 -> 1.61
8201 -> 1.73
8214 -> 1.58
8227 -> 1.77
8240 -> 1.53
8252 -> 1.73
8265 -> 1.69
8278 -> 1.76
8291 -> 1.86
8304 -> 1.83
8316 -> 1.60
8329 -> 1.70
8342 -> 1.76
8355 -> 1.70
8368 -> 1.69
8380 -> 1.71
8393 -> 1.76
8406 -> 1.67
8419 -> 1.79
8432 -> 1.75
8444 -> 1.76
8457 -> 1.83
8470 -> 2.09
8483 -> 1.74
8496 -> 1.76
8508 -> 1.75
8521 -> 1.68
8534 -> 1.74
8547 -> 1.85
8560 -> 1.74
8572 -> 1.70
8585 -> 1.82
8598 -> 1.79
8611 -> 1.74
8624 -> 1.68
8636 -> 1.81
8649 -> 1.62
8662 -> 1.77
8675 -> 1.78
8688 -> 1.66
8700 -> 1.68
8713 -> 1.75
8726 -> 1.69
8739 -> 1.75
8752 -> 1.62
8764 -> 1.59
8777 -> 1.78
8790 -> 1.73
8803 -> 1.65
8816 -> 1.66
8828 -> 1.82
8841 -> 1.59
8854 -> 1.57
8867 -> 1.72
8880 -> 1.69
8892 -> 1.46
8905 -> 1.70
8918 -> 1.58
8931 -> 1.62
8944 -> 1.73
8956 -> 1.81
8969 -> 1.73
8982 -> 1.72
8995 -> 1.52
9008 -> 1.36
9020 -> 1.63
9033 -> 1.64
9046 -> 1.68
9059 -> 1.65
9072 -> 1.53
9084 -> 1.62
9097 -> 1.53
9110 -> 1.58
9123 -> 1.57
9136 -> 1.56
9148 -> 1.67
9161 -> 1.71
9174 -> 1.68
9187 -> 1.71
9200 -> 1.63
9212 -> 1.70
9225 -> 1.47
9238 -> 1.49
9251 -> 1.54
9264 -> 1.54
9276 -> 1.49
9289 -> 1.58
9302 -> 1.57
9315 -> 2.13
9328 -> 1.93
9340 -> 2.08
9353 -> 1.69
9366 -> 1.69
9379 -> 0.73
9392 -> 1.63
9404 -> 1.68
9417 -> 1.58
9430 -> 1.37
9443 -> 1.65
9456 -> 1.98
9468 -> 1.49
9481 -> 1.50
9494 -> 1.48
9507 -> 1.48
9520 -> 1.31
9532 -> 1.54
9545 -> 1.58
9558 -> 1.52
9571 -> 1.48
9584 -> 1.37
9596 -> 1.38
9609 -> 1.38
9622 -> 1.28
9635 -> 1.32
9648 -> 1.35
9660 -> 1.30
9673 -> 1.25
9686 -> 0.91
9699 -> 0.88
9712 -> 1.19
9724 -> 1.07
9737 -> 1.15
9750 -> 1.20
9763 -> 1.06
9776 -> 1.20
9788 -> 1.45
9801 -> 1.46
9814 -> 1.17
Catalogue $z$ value 0.143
